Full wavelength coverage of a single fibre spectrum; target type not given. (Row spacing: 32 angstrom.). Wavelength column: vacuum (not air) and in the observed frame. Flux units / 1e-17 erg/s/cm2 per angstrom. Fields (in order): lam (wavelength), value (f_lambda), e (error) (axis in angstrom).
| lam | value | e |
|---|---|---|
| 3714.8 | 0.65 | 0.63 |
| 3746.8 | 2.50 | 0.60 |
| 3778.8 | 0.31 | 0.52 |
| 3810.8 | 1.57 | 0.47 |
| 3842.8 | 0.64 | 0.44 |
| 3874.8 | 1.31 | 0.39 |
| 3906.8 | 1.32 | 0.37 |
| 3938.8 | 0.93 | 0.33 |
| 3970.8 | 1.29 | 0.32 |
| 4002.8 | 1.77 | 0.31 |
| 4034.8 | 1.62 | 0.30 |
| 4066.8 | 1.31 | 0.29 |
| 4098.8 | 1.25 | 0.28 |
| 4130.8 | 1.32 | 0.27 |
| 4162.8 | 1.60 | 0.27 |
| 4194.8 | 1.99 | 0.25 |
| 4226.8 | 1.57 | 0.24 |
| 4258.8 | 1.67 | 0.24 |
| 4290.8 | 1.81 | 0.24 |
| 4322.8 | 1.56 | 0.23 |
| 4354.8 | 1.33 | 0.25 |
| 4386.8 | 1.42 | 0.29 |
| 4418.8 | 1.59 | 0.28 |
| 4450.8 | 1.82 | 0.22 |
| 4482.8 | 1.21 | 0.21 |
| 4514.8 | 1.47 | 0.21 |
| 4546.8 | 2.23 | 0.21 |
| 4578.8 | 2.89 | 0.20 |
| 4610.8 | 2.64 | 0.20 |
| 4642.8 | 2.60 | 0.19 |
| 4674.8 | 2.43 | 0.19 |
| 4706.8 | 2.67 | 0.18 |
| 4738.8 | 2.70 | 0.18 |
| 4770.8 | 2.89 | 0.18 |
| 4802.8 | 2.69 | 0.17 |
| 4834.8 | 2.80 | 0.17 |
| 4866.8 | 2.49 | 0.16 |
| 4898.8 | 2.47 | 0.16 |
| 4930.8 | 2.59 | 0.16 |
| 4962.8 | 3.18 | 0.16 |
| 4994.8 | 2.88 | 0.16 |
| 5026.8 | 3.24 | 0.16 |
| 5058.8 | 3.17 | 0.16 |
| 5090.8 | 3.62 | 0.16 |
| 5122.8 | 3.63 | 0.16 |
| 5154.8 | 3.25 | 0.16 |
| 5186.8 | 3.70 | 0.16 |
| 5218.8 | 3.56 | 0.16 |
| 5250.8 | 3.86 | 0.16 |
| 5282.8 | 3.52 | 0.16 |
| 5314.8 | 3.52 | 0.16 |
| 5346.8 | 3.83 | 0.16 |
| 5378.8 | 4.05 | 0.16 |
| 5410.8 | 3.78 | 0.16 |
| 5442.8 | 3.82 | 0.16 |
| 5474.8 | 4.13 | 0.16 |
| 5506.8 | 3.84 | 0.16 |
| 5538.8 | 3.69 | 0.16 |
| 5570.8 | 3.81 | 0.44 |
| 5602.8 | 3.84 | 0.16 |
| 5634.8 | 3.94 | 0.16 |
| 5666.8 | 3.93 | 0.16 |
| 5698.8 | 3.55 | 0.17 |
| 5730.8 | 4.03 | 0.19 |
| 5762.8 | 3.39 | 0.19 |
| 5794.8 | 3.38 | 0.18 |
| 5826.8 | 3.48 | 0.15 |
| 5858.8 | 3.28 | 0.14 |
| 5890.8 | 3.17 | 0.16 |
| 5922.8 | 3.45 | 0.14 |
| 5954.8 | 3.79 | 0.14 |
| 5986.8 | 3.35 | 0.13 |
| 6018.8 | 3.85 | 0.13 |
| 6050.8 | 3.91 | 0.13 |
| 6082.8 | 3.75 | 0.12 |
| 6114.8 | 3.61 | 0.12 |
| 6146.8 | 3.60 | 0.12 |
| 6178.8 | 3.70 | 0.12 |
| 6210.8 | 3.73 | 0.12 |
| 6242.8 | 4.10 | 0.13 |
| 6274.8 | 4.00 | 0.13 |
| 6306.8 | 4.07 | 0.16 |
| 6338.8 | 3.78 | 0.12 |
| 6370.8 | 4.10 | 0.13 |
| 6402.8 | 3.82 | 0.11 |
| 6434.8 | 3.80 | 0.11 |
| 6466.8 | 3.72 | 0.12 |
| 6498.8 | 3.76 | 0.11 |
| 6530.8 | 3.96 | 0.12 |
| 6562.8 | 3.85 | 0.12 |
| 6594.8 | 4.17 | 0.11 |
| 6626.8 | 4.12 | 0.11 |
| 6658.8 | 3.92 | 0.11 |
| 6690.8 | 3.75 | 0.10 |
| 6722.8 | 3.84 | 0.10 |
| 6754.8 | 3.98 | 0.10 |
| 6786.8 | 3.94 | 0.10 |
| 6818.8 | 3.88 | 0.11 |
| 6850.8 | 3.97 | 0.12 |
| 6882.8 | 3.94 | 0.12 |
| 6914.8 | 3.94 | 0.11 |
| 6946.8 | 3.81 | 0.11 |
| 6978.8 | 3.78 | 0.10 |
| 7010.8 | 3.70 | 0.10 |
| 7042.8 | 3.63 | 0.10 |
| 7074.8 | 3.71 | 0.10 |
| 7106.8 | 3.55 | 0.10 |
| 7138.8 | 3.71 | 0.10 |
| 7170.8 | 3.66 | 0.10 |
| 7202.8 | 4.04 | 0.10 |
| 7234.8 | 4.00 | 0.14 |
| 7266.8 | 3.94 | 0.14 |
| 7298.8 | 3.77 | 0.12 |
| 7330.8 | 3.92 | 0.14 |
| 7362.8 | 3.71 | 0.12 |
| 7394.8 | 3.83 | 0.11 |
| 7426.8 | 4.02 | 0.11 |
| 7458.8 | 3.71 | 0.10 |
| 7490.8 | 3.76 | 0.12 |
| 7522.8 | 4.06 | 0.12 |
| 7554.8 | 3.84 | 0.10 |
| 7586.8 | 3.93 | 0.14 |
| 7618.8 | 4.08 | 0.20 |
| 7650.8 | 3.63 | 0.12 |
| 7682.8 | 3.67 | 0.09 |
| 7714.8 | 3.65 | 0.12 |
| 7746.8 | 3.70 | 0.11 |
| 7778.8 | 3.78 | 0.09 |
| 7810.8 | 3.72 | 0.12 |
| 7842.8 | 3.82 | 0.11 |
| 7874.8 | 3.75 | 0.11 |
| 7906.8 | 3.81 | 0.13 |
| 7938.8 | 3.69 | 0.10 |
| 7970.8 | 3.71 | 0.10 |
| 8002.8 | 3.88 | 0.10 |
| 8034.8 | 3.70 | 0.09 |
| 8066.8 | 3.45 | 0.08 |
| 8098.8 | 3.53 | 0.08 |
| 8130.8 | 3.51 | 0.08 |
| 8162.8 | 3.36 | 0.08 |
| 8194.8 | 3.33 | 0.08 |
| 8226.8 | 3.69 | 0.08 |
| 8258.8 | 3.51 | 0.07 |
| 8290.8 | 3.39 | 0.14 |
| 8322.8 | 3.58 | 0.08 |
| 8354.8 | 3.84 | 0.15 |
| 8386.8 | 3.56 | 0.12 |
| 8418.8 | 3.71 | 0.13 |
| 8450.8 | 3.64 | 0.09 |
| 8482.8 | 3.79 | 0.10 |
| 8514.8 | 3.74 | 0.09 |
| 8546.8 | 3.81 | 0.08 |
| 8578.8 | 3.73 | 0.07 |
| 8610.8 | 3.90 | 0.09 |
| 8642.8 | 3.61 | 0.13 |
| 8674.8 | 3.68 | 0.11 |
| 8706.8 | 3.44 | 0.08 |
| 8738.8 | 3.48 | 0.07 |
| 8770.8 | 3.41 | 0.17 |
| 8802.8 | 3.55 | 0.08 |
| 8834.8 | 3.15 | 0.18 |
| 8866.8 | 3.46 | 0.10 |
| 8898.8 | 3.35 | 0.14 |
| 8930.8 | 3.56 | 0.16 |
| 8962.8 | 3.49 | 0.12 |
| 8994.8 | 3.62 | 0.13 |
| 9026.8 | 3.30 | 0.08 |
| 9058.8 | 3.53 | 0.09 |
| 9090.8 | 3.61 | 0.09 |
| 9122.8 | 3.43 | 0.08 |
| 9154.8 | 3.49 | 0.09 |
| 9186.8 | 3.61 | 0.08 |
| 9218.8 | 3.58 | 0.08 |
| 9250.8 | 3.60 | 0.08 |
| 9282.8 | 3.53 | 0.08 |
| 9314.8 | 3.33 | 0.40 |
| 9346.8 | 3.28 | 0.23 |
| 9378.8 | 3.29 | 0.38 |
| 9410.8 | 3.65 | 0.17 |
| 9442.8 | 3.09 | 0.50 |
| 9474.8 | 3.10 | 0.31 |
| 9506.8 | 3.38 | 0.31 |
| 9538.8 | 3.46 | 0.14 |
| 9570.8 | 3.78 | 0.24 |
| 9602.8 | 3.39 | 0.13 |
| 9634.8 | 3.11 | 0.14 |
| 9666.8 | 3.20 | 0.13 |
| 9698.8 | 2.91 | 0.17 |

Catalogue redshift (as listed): 0.136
